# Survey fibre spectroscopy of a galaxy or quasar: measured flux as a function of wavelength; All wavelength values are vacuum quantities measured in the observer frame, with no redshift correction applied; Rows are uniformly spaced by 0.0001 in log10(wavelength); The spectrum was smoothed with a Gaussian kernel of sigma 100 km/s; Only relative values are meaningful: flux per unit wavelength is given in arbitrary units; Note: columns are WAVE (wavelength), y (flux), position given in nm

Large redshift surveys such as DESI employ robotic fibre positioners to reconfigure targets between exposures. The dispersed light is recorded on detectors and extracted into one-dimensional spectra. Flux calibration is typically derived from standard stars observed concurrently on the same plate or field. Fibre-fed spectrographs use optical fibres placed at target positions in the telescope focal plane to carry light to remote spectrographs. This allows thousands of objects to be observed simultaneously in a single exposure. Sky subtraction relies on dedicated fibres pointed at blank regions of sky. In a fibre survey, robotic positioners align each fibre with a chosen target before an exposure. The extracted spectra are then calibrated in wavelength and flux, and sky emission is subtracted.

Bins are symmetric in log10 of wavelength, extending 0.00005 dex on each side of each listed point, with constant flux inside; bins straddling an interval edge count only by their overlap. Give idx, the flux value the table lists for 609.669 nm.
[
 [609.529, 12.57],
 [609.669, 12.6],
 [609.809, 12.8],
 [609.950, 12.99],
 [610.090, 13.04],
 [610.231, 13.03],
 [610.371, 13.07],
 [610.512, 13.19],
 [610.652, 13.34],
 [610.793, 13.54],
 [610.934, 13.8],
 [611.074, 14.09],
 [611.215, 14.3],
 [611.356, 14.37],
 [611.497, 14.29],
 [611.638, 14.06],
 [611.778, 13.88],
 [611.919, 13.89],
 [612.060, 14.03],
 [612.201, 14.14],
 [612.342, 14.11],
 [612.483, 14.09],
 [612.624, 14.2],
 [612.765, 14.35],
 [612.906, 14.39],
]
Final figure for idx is 12.6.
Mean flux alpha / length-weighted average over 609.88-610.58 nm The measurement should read 13.1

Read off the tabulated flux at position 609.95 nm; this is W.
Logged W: 12.99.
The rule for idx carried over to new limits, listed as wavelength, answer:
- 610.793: 13.54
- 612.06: 14.03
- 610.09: 13.04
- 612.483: 14.09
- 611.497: 14.29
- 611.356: 14.37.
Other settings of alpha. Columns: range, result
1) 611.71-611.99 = 13.9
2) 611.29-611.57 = 14.3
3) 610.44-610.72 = 13.3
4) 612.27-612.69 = 14.1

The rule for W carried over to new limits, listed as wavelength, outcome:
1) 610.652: 13.34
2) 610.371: 13.07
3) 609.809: 12.8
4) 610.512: 13.19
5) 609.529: 12.57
